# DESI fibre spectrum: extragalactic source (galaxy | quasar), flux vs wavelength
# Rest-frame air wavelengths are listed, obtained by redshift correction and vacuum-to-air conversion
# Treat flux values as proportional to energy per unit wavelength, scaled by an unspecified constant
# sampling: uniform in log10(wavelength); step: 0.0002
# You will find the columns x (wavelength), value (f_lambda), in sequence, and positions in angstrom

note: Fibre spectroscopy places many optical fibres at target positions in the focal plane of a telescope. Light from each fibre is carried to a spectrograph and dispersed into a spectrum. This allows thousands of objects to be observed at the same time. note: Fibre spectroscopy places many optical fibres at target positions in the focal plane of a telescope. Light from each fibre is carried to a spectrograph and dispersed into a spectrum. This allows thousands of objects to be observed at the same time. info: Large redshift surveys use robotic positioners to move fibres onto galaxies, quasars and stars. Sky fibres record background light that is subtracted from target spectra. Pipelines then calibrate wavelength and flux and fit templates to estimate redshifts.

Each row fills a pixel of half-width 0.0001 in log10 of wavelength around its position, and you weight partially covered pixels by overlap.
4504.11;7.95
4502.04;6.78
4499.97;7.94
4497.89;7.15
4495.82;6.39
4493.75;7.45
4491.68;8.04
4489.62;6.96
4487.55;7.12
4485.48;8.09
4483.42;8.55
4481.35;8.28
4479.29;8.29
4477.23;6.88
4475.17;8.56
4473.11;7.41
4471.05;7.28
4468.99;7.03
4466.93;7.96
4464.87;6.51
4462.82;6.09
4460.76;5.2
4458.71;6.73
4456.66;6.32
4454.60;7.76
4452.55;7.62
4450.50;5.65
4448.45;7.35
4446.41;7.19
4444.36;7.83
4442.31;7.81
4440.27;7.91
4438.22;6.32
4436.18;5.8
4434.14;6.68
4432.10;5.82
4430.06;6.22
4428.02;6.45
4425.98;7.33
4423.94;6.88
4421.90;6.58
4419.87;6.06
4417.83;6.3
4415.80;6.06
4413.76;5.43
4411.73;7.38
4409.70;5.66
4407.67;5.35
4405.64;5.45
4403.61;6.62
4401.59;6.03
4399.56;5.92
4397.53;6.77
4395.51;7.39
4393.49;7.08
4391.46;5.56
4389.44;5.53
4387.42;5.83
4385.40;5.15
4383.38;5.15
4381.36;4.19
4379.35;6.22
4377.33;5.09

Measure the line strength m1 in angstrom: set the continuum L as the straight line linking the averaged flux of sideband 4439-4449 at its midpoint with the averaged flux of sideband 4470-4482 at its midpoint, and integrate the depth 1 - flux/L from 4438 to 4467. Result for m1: 2.69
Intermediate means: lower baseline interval 7.6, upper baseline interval 7.77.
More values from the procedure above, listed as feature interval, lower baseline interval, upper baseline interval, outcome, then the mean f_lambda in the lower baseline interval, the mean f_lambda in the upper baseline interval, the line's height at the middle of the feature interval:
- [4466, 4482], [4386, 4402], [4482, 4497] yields -0.82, 6.24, 7.53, 7.32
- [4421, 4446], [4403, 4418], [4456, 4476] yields -1.71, 6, 6.9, 6.37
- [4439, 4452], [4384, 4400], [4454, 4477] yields -1.05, 6.14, 6.97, 6.74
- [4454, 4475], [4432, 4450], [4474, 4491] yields 1.68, 6.99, 7.85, 7.48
